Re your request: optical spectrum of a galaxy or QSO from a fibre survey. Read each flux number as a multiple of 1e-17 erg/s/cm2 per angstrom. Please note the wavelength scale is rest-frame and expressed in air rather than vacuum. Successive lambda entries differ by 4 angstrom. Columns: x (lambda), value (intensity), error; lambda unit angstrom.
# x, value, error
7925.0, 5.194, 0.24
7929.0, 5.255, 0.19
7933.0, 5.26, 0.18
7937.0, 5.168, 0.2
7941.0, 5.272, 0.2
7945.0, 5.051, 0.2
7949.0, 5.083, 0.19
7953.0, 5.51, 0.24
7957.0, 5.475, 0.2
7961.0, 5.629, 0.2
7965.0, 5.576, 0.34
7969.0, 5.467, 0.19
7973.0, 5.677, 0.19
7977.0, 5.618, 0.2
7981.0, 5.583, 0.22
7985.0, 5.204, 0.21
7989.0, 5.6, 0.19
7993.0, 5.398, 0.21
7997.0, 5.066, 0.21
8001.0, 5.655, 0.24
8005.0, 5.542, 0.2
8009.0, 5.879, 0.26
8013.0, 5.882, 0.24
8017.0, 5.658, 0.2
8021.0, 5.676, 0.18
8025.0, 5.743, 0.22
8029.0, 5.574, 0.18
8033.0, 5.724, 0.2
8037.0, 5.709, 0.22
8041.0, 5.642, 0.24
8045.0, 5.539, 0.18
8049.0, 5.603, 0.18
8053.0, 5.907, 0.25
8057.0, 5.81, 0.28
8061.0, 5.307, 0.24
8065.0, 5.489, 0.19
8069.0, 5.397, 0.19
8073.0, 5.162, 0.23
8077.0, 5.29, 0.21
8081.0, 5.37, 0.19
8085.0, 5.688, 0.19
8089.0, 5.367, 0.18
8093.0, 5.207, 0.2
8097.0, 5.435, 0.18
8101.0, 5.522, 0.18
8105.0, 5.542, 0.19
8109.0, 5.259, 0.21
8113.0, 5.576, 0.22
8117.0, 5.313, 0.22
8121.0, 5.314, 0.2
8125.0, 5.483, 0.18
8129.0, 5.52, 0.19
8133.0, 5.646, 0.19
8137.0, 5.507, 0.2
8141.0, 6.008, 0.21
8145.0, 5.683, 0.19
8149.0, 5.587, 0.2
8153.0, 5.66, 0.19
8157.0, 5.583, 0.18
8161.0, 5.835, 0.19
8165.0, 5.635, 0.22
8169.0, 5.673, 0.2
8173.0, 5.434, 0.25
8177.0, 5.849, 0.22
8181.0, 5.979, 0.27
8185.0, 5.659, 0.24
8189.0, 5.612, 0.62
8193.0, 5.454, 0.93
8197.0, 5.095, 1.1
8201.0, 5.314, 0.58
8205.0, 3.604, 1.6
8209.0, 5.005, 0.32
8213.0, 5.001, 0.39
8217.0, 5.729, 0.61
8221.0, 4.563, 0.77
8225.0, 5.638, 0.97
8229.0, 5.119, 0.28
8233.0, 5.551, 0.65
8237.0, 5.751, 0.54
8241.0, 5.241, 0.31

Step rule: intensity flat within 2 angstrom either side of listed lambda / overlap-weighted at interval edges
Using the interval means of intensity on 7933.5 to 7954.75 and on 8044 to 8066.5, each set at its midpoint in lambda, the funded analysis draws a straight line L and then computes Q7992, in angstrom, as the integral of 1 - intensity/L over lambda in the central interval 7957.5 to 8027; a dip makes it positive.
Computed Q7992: -2.4 angstrom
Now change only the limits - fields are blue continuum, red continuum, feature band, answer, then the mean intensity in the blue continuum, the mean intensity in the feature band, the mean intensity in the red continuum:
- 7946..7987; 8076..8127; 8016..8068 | -1.91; 5.47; 5.64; 5.42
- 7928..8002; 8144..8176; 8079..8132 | 1.31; 5.4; 5.43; 5.64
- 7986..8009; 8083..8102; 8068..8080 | 0.37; 5.48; 5.28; 5.44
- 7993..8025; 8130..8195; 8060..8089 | 1.30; 5.62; 5.39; 5.67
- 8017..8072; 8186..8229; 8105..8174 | -3.24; 5.62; 5.57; 5.12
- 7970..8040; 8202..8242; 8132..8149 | -1.28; 5.6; 5.7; 5.12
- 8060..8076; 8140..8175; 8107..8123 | 0.42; 5.34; 5.37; 5.67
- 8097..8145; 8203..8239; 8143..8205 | -2.76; 5.52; 5.54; 5.11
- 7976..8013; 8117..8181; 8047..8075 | 0.22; 5.52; 5.52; 5.63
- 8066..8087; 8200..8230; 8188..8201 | -0.82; 5.39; 5.36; 4.98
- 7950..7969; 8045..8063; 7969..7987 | 0.08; 5.51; 5.51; 5.64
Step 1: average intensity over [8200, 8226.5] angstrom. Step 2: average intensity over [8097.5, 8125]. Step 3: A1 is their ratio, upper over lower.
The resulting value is 0.91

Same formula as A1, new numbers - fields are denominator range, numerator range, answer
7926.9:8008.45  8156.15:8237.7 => 0.99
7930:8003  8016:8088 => 1.03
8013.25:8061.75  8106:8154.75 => 0.98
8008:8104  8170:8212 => 0.95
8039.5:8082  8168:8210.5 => 0.97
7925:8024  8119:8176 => 1.03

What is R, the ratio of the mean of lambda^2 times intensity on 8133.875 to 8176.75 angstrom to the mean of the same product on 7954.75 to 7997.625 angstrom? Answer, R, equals 1.1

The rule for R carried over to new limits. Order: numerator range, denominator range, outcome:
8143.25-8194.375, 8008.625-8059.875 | 1.03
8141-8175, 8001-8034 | 1.03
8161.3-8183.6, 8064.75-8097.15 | 1.09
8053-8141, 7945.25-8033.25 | 1.01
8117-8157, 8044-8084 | 1.04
